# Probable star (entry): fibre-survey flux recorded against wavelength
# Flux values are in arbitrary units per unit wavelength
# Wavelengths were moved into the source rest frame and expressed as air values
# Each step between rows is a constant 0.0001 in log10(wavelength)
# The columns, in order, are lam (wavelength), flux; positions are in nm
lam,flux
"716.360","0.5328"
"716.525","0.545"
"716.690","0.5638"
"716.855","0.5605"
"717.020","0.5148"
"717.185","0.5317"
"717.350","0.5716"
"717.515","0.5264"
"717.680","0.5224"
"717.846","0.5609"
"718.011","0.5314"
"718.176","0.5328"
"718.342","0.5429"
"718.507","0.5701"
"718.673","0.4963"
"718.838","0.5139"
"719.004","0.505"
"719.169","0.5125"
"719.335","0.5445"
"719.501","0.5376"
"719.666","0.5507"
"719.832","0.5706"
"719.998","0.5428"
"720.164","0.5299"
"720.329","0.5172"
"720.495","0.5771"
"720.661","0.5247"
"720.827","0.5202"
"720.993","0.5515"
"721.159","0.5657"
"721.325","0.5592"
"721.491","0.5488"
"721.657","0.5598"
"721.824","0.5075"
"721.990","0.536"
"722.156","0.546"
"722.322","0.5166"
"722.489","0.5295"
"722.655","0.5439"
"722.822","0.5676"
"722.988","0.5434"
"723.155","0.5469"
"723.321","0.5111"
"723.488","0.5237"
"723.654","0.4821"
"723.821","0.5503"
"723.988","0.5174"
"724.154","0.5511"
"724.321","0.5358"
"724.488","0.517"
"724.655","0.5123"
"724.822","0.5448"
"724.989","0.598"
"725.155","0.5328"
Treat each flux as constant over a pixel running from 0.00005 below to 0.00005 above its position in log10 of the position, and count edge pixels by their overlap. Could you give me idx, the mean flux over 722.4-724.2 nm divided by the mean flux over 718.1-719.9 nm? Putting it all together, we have 1.00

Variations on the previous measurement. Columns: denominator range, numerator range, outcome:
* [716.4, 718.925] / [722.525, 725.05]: 0.99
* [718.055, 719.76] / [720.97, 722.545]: 1.02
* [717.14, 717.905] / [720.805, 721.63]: 1.02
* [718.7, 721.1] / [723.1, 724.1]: 0.98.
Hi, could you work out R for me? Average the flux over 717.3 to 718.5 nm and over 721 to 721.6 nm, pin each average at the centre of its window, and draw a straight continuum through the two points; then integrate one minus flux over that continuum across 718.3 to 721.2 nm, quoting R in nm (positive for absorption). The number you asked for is 0.07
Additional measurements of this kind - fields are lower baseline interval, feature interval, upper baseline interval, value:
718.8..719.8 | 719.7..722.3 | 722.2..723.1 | -0.04 nm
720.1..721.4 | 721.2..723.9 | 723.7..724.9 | 0.00 nm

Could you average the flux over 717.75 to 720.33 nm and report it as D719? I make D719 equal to 0.535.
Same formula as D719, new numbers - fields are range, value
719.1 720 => 0.543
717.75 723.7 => 0.537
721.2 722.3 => 0.542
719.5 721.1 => 0.543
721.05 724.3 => 0.537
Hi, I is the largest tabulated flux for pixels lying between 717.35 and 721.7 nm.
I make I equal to 0.5771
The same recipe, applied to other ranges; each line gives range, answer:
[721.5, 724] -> 0.5676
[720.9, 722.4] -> 0.5657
